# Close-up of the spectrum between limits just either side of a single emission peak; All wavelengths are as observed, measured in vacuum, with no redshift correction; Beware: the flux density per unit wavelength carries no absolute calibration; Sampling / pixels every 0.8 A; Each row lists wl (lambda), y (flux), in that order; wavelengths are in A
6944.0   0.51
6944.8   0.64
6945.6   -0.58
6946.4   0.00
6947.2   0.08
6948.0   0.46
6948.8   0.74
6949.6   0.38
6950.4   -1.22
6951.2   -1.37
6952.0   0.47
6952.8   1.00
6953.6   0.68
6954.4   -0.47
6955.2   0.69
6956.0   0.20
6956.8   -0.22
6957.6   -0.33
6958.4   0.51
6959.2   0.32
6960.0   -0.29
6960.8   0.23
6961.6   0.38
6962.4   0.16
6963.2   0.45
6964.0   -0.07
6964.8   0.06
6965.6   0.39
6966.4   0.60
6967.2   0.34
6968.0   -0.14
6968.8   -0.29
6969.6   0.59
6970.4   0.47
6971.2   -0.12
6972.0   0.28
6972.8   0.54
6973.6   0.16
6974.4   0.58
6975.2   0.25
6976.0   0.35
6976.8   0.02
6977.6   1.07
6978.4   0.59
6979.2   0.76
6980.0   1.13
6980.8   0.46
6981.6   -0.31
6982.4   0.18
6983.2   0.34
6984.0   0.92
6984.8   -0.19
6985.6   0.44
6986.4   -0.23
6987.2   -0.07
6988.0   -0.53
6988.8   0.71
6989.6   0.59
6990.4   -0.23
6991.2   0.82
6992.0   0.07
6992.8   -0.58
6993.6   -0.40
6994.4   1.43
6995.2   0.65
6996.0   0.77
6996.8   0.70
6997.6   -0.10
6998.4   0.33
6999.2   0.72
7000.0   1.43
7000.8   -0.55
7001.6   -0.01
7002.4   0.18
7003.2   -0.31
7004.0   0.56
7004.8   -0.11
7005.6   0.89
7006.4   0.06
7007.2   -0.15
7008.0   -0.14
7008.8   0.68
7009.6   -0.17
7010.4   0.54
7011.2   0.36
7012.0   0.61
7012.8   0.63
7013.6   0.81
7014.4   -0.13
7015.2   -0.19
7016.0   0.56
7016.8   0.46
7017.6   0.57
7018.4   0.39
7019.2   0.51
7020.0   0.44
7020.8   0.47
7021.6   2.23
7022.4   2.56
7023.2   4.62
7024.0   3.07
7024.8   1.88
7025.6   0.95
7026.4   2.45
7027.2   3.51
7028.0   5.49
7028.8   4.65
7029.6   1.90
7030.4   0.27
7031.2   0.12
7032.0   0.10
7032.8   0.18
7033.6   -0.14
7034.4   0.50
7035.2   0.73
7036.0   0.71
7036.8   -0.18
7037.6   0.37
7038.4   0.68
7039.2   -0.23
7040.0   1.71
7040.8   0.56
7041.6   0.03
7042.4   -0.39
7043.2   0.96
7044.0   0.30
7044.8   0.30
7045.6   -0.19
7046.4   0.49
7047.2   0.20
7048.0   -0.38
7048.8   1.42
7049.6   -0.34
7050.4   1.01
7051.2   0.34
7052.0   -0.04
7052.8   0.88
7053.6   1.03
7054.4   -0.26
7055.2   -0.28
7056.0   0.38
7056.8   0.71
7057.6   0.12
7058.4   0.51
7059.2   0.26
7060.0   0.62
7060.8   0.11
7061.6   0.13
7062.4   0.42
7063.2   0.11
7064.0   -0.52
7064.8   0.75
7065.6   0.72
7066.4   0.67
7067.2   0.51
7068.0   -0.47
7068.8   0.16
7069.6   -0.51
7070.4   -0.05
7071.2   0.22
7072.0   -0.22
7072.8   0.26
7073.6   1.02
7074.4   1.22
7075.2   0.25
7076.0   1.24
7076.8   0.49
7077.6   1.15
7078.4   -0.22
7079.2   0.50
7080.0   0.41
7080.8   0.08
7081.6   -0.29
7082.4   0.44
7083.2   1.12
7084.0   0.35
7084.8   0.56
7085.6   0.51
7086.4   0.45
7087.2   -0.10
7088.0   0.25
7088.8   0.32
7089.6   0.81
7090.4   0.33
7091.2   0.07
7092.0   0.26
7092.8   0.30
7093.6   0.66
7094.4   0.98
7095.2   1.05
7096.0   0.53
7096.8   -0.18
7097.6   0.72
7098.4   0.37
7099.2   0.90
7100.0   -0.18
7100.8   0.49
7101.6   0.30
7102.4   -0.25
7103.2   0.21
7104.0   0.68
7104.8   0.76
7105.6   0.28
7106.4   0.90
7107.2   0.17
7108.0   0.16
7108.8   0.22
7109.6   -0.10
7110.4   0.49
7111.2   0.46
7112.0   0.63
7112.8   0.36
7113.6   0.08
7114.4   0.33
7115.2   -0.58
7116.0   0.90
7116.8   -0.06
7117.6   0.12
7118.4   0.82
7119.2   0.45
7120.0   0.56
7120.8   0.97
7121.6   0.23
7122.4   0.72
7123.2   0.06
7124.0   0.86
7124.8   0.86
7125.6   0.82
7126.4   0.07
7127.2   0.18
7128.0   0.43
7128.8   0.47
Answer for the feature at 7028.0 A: [O II]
